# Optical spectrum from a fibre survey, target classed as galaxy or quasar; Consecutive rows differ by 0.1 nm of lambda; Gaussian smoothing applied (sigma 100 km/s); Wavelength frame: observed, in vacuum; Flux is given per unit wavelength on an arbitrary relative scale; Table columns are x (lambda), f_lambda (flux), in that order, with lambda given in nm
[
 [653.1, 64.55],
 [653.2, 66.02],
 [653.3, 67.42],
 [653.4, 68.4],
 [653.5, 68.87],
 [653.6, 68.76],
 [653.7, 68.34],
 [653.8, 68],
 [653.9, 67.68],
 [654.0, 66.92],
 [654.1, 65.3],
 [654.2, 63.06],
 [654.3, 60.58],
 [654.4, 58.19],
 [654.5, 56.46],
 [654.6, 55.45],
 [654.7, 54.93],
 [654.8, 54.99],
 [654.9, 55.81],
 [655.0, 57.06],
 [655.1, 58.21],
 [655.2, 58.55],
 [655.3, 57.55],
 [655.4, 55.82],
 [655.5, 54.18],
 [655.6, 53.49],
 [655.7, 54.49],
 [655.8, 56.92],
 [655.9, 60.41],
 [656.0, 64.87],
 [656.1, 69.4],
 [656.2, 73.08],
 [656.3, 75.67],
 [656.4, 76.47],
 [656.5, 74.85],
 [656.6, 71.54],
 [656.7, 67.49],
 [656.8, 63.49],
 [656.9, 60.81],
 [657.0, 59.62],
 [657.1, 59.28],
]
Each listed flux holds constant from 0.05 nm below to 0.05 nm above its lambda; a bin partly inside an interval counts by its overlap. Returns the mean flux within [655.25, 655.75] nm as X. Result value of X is 55.1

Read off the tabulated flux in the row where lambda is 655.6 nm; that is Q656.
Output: 53.49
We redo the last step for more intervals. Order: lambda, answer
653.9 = 67.68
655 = 57.06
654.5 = 56.46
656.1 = 69.4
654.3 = 60.58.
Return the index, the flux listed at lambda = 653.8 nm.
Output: 68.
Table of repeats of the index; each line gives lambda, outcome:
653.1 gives 64.55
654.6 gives 55.45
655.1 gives 58.21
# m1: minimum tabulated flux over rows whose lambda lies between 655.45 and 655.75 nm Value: 53.49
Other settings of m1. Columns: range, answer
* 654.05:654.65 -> 55.45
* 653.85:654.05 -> 66.92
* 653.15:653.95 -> 66.02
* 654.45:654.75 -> 54.93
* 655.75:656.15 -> 56.92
